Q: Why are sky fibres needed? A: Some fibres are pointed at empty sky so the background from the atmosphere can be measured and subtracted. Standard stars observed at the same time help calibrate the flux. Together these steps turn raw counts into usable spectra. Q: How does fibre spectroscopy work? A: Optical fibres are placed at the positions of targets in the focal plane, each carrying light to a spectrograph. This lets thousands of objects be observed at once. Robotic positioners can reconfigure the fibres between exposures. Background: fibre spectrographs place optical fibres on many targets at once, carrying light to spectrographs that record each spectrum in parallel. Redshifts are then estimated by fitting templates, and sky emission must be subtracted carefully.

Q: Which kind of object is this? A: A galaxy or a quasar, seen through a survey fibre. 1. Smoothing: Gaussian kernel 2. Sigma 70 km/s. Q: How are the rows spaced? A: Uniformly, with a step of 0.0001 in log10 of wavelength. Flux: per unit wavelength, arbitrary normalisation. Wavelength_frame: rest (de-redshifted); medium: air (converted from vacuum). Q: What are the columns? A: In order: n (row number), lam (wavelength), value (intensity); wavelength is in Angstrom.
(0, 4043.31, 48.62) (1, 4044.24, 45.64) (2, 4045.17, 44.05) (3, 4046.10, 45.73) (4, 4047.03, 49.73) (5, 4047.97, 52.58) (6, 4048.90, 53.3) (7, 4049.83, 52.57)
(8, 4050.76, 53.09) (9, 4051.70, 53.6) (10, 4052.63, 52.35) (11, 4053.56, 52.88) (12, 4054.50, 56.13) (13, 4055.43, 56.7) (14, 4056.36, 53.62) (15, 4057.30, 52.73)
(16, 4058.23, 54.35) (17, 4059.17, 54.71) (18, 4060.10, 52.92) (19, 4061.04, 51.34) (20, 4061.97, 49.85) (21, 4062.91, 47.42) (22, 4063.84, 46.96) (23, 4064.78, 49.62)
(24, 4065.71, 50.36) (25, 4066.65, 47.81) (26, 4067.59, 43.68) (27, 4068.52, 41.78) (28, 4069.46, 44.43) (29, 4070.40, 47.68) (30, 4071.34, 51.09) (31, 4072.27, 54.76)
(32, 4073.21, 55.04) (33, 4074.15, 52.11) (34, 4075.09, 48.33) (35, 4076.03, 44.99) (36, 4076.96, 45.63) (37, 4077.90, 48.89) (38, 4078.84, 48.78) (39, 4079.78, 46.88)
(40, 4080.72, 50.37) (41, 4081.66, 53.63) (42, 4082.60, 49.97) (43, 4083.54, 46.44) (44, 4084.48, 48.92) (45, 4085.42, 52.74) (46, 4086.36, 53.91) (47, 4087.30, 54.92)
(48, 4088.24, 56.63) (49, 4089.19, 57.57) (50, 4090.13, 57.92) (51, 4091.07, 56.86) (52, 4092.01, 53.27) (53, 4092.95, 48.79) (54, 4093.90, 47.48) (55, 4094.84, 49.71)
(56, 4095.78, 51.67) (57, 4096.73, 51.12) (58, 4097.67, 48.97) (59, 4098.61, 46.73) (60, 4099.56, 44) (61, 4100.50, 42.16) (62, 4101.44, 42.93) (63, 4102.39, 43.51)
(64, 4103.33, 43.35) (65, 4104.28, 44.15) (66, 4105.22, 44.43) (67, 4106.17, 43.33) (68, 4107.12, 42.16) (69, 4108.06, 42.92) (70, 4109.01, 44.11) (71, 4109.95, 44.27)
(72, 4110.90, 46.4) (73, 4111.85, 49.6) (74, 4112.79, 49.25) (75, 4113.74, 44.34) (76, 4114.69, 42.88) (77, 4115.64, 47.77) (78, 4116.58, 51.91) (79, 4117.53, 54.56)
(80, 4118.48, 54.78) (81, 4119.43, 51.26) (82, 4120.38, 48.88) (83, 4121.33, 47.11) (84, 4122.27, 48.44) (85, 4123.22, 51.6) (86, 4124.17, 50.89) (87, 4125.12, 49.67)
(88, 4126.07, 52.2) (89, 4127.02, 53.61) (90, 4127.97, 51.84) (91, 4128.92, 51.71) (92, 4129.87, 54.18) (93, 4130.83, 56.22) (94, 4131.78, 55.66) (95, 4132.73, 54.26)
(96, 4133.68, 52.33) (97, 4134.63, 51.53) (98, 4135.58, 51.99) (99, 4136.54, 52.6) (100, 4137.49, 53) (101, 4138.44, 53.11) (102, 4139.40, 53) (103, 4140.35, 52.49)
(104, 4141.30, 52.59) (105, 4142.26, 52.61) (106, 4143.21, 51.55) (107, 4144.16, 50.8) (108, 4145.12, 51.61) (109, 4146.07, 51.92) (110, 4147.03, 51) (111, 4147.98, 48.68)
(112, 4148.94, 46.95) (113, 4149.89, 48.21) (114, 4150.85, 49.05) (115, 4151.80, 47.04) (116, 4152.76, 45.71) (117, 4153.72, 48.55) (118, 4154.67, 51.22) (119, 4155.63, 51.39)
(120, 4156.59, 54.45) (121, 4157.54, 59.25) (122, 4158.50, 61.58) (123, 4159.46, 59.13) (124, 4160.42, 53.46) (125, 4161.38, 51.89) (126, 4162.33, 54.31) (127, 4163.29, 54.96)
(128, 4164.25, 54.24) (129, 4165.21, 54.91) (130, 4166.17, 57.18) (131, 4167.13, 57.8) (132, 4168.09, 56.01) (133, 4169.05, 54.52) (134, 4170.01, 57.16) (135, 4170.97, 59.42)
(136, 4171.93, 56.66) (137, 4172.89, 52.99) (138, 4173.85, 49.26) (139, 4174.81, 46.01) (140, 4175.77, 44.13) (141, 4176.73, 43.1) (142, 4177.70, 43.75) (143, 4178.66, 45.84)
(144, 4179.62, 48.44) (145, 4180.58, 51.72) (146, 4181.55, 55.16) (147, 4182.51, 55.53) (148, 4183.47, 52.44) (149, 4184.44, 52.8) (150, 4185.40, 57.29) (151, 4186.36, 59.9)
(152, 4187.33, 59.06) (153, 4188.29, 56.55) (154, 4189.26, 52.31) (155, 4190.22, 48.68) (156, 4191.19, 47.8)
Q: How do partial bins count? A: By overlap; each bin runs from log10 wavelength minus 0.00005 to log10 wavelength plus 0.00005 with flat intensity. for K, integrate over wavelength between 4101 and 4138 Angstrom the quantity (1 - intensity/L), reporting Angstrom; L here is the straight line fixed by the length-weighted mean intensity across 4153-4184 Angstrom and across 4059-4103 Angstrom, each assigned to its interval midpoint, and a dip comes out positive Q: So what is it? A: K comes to 1.44 Angstrom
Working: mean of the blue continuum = 49.6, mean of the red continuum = 52.9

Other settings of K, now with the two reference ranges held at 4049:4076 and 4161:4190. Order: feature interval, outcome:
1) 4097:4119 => 2.4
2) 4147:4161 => 0.3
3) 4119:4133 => 0.1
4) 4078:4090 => -0.1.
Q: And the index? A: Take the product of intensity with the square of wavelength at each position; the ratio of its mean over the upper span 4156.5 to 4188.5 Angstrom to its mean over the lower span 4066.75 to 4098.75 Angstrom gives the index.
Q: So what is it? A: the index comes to 1.12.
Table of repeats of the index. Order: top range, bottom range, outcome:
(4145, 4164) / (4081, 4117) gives 1.10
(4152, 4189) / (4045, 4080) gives 1.12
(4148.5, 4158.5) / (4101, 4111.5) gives 1.19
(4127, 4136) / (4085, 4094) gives 1.00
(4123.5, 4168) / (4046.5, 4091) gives 1.07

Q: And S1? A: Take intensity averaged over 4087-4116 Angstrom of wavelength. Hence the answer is 47.8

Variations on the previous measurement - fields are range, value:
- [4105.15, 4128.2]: 48.4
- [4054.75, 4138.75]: 49.8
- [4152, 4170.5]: 54.5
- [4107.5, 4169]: 51.6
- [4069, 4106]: 49.5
